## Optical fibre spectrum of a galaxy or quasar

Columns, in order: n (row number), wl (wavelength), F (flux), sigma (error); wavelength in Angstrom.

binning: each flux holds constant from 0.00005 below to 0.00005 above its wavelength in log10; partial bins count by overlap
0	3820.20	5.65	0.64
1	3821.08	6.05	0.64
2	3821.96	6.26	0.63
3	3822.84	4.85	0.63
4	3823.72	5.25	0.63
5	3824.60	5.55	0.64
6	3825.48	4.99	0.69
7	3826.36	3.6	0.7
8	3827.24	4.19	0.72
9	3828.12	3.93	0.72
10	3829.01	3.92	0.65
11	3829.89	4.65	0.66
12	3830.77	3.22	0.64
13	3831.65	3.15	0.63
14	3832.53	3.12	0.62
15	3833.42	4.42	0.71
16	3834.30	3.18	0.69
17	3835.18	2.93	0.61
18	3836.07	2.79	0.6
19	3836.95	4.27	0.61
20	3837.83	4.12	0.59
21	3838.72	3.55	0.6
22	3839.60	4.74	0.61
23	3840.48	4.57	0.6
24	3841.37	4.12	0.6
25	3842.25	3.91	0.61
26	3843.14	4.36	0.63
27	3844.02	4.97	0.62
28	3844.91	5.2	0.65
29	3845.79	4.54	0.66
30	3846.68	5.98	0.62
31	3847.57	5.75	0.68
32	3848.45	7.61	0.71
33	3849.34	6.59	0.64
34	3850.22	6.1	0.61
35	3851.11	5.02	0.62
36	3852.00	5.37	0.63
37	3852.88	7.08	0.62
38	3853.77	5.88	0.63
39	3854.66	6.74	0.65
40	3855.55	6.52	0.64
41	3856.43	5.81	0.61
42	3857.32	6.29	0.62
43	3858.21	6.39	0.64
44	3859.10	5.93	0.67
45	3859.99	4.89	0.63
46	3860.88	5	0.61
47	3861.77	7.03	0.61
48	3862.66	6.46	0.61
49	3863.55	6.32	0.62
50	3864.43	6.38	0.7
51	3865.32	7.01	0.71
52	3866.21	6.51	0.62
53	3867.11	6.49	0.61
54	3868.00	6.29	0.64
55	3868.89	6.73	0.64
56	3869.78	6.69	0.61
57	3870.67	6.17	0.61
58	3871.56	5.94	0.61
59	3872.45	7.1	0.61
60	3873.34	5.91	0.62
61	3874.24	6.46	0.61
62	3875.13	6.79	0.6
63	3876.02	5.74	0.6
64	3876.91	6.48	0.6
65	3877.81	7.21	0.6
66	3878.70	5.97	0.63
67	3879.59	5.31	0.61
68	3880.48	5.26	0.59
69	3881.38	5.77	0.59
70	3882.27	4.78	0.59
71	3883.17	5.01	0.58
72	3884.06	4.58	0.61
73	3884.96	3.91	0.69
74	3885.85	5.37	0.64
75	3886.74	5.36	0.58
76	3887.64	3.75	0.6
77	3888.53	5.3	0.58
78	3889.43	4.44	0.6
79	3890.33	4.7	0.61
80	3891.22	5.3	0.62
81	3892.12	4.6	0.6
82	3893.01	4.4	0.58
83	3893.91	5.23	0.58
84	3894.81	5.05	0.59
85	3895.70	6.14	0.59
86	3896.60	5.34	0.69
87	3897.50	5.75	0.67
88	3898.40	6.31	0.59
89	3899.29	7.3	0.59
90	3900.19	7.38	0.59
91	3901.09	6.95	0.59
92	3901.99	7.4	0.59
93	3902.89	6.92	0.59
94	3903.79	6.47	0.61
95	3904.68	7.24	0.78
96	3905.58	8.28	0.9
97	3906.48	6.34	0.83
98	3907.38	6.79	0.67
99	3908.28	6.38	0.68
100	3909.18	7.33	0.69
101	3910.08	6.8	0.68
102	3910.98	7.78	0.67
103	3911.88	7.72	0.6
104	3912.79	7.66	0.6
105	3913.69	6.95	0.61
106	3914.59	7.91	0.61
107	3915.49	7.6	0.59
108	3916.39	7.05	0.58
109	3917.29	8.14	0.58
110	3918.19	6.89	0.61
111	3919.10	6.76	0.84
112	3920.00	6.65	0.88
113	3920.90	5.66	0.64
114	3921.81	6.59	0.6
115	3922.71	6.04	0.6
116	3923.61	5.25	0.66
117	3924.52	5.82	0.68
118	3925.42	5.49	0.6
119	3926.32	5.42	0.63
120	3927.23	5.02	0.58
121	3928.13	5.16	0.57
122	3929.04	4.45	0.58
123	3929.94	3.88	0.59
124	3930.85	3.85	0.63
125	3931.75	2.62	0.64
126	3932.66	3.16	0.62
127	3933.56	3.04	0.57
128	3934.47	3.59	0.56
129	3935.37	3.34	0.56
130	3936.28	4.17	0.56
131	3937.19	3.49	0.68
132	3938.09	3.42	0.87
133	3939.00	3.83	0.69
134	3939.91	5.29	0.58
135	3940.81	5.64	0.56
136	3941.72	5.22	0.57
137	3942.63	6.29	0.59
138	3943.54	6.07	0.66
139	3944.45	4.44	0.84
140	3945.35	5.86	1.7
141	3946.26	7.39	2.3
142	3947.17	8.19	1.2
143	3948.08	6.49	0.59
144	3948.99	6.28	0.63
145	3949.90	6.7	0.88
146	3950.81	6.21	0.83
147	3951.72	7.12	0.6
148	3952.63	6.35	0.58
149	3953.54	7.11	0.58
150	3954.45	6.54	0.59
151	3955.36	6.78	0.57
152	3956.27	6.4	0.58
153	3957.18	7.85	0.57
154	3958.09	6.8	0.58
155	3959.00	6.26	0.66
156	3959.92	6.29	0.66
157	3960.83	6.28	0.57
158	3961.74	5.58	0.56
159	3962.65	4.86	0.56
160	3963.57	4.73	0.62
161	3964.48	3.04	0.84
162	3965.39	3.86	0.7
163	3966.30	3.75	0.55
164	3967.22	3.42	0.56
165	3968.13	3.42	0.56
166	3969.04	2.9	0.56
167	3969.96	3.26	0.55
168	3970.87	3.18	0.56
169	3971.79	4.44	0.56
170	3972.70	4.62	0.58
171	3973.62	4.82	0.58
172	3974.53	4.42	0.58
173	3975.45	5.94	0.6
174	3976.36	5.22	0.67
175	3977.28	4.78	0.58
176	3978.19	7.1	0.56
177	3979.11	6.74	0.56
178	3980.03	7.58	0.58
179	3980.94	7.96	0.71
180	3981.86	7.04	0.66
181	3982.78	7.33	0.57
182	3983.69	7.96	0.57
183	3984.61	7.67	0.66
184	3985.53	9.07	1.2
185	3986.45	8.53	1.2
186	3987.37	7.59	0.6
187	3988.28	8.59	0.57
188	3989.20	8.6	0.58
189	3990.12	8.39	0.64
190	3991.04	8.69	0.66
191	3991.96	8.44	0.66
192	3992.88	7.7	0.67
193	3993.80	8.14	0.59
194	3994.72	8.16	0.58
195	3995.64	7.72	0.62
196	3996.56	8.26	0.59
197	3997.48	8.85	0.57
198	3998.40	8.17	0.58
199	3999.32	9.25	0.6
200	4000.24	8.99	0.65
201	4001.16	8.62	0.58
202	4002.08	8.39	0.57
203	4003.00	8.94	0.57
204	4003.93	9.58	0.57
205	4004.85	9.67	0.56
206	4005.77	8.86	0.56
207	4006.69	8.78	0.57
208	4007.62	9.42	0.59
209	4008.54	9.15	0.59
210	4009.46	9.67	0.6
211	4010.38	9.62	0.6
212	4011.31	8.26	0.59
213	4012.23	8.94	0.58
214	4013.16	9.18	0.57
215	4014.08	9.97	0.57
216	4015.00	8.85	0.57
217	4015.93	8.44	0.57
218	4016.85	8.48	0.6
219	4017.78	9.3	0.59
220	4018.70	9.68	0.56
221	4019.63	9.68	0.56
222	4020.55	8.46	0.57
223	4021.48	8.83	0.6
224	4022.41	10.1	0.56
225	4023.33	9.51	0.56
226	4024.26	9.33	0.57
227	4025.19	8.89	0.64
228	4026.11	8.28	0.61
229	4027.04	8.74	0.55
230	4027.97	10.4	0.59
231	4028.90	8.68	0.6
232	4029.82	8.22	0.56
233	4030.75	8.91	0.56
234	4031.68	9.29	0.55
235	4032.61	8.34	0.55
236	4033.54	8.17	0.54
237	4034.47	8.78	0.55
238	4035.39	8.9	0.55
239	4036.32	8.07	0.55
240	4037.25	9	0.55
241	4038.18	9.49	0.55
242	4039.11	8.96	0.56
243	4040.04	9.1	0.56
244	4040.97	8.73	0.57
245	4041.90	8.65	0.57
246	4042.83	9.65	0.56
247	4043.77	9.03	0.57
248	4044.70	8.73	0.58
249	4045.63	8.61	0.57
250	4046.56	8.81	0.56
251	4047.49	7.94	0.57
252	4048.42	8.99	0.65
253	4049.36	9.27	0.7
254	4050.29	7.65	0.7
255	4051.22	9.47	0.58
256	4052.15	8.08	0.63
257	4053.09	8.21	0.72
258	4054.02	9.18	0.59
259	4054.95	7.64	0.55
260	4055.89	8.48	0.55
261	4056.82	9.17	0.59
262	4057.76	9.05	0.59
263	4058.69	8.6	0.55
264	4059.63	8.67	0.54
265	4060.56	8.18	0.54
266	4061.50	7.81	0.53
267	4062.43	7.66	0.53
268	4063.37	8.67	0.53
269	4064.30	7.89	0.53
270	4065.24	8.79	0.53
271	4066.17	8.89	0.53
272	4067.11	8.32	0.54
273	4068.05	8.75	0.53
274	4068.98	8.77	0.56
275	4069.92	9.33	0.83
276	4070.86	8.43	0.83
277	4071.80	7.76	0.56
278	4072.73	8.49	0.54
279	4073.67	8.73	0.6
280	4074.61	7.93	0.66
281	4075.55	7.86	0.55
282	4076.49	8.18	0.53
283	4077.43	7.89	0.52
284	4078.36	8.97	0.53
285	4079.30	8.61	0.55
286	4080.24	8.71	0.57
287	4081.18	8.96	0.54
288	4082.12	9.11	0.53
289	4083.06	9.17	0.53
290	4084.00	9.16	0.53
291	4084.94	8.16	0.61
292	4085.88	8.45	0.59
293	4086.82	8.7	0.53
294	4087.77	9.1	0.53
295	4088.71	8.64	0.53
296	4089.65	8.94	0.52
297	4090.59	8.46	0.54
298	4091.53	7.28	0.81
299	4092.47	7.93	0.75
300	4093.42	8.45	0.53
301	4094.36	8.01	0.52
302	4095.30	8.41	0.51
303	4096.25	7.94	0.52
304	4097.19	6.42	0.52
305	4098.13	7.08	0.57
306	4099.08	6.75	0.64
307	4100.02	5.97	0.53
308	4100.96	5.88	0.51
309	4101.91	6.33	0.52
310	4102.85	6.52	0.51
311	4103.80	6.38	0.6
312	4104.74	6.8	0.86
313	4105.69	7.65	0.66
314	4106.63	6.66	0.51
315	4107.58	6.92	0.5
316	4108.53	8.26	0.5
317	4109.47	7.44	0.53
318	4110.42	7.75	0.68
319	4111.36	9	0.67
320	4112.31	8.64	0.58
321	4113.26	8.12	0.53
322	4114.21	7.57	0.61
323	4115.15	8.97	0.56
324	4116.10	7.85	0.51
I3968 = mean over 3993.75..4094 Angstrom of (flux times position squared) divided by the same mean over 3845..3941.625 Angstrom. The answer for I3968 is 1.6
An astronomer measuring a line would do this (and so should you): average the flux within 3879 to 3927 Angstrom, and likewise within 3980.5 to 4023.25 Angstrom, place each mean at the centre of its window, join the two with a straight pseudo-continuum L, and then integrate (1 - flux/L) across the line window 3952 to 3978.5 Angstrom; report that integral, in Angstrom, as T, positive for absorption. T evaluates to 8.7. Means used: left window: 6.12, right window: 8.7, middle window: 5.17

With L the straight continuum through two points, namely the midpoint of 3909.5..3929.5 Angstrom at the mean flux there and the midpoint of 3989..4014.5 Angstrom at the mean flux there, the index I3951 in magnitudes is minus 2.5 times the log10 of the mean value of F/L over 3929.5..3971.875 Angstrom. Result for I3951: 0.40 mag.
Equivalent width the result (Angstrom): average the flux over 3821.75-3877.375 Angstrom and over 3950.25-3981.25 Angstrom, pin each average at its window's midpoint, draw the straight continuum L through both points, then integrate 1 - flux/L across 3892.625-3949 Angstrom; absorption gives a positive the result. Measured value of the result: -4.95 Angstrom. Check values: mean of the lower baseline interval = 5.36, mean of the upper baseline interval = 5.45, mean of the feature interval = 5.89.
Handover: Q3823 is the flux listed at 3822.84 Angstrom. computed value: 4.85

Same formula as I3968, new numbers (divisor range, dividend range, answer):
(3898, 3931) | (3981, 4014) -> 1.37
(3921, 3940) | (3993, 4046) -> 2.11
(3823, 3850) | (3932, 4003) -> 1.49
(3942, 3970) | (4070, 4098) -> 1.56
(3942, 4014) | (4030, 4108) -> 1.24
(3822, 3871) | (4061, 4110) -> 1.72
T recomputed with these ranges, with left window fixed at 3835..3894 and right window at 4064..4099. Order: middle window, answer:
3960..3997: 4.3 Angstrom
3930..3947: 5.2 Angstrom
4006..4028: -4.7 Angstrom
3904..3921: -2.8 Angstrom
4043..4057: -1.2 Angstrom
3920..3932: 2.3 Angstrom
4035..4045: -1.4 Angstrom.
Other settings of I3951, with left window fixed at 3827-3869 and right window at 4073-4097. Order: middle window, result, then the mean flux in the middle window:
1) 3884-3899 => 0.147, 5.07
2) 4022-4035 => -0.171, 8.97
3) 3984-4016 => -0.195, 8.72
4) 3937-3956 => 0.101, 5.98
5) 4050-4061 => -0.066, 8.55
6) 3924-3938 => 0.458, 4.15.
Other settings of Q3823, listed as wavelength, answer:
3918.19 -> 6.89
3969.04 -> 2.9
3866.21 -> 6.51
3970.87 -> 3.18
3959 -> 6.26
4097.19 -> 6.42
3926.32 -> 5.42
